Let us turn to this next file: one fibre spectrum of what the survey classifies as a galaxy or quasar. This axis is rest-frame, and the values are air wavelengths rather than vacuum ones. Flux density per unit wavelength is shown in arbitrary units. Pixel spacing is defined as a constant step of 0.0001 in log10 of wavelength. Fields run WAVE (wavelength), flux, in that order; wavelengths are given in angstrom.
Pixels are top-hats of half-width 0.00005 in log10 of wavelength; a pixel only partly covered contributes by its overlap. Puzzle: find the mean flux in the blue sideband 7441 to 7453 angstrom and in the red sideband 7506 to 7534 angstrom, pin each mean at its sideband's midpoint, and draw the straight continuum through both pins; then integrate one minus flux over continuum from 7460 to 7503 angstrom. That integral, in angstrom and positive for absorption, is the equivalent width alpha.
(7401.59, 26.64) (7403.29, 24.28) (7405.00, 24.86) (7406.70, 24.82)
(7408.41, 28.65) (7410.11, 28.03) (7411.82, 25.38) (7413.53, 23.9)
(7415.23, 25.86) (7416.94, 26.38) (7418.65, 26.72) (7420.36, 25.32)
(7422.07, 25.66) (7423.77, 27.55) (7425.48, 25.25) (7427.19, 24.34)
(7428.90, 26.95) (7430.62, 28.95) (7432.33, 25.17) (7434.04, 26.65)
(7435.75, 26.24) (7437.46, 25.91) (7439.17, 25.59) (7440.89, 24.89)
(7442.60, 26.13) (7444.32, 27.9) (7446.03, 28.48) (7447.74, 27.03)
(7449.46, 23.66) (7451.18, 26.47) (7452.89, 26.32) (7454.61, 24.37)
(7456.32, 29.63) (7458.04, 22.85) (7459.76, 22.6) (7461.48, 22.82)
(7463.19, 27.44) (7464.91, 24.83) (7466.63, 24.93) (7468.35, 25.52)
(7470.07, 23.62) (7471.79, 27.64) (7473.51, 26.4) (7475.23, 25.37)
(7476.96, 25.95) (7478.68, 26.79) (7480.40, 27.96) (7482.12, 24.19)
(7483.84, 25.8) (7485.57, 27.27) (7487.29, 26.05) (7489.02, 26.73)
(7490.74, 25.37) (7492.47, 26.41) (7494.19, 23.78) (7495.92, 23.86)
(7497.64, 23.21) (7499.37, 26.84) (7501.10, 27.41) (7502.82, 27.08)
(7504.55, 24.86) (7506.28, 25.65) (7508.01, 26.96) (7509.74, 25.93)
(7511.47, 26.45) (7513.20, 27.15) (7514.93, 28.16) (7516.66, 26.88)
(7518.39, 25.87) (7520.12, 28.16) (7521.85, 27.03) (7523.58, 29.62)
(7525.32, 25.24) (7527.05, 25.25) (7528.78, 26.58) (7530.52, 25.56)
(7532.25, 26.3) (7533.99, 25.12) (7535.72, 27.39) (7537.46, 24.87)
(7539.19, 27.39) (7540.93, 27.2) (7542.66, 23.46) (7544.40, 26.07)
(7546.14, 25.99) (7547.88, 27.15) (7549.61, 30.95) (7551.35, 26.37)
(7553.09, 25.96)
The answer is 1.5 angstrom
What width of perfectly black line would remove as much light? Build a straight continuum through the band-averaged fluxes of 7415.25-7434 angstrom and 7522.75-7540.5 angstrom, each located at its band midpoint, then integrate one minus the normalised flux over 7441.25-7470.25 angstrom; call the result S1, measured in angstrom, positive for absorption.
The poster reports 0.7 angstrom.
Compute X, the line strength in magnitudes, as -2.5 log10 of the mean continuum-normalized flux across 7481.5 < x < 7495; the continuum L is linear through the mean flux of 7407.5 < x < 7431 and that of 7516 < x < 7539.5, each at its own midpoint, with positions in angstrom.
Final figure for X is 0.03 mag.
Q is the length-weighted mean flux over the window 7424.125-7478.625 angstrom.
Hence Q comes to 25.8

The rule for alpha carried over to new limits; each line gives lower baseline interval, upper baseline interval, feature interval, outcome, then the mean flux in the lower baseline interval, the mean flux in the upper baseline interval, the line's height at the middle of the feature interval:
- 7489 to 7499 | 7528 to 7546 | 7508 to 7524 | -1.1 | 24.8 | 26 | 25.4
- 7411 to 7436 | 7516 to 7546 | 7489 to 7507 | 0.5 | 26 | 26.3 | 26.2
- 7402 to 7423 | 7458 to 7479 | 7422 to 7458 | -1.1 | 25.9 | 25.2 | 25.5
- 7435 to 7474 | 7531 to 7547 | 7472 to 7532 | -0.9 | 25.7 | 26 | 25.9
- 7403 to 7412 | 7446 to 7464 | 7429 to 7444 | -0.3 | 26.2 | 25.5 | 25.7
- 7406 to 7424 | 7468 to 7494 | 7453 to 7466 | 0.5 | 26.2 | 26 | 26.1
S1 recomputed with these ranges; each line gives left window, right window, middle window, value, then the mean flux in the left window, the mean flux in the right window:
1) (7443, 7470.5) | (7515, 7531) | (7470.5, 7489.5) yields -0.2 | 25.6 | 26.8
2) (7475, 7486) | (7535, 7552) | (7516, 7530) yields -0.1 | 26.2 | 26.7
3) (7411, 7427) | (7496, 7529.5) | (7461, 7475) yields 0.4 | 25.7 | 26.5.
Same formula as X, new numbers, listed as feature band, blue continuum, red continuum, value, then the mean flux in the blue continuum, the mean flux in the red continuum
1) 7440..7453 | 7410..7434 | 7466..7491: -0.01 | 26.1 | 26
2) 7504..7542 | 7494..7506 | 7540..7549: -0.03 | 25.4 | 26.1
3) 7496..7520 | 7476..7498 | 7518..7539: -0.01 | 25.7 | 26.5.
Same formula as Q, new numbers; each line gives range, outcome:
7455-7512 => 25.7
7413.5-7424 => 26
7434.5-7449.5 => 26.4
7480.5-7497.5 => 25.5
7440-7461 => 25.8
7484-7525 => 26.4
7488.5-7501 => 25.3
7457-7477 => 25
